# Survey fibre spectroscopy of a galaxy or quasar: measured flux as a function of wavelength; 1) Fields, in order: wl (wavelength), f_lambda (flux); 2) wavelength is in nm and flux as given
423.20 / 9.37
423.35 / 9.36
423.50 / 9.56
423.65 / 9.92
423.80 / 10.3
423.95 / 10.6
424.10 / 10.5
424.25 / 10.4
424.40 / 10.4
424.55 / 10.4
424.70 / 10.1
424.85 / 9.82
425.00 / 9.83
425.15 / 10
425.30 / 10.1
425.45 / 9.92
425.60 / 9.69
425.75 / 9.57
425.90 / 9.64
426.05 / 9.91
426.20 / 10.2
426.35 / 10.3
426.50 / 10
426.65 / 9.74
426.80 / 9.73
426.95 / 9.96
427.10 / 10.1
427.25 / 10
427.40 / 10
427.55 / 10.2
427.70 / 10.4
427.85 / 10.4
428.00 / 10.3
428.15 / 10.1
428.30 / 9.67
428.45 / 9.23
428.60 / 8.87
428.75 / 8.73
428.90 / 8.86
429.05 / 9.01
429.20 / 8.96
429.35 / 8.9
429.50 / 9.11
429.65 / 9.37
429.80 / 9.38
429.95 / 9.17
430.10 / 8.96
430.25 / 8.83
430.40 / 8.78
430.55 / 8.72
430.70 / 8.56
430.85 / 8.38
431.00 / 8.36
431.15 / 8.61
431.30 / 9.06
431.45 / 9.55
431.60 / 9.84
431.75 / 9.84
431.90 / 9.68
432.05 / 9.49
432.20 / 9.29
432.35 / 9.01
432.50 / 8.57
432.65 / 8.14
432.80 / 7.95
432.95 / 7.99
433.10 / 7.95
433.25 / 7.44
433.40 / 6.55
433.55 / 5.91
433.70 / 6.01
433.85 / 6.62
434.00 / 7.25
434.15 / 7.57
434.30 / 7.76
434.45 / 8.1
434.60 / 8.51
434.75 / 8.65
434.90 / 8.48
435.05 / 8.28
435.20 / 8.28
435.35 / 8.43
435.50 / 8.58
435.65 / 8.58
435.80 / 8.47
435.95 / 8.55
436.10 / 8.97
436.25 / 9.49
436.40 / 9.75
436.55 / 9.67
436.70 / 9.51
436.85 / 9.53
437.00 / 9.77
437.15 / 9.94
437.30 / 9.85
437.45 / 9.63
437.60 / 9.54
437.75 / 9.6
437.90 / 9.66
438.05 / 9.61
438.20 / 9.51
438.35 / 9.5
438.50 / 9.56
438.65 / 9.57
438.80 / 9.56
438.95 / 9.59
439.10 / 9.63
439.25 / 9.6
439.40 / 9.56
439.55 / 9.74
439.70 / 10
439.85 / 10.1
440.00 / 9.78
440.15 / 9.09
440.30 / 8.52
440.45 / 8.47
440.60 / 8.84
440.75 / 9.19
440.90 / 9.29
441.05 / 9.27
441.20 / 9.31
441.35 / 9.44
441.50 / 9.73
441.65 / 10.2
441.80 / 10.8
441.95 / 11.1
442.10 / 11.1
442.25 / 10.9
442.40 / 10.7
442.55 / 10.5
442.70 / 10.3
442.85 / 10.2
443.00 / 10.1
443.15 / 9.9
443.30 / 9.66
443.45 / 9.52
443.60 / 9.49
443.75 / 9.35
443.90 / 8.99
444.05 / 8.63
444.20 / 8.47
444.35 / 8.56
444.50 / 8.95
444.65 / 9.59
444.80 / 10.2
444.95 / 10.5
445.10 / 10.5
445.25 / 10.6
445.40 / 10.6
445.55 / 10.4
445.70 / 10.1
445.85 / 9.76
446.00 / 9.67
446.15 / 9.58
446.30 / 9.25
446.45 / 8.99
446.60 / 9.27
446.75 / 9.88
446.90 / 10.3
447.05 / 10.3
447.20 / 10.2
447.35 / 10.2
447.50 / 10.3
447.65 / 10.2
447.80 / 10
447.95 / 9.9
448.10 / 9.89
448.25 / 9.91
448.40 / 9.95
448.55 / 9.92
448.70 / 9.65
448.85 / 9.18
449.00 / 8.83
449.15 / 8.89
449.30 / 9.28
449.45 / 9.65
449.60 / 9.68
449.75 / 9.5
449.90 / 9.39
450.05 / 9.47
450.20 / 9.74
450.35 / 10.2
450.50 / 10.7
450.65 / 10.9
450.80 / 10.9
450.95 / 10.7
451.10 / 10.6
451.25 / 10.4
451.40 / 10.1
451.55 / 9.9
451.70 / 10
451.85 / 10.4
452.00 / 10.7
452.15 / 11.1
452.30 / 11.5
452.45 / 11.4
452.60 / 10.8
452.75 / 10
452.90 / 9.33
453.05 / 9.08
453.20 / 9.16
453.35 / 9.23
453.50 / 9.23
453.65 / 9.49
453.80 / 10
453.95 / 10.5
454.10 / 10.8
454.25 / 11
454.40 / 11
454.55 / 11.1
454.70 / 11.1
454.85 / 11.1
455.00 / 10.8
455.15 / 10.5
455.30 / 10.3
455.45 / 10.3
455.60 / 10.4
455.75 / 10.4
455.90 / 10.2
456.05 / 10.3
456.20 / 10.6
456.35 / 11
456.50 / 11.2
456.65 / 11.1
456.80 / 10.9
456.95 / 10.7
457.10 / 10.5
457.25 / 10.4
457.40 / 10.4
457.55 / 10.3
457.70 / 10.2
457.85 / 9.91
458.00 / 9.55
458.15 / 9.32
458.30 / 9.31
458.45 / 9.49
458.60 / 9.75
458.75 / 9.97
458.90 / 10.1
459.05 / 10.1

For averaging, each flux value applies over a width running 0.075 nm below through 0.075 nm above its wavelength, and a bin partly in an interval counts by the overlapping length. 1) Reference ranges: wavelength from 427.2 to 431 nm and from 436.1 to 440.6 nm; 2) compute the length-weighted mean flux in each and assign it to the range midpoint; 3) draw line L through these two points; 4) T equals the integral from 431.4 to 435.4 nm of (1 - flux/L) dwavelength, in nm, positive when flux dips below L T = 0.52 nm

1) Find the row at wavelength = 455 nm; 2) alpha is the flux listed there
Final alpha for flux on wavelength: 10.8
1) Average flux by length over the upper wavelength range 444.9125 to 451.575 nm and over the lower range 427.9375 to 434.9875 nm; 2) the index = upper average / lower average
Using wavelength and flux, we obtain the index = 1.16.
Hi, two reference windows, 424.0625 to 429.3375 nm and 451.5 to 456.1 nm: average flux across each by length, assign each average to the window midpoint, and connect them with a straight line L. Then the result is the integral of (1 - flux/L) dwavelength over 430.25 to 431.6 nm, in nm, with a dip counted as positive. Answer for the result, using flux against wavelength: 0.15 nm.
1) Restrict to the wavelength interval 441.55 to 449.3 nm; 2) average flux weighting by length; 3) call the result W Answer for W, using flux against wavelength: 9.87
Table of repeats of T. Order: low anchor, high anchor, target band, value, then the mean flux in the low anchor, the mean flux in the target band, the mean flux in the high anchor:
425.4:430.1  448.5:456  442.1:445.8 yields 0.039 nm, 9.65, 9.89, 10.2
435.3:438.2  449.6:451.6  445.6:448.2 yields 0.020 nm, 9.34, 9.88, 10.2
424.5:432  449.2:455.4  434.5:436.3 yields 0.215 nm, 9.53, 8.59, 10.3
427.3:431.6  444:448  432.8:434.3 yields 0.363 nm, 9.25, 7.11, 9.82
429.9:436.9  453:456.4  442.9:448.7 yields -0.128 nm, 8.5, 9.78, 10.3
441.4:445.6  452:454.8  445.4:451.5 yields 0.155 nm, 9.98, 9.9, 10.3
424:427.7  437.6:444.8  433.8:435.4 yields 0.293 nm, 10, 8.01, 9.64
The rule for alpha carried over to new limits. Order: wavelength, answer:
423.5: 9.56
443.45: 9.52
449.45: 9.65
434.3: 7.76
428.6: 8.87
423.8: 10.3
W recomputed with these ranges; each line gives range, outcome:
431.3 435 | 8.19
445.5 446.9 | 9.68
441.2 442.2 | 10.3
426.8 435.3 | 8.79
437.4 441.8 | 9.51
